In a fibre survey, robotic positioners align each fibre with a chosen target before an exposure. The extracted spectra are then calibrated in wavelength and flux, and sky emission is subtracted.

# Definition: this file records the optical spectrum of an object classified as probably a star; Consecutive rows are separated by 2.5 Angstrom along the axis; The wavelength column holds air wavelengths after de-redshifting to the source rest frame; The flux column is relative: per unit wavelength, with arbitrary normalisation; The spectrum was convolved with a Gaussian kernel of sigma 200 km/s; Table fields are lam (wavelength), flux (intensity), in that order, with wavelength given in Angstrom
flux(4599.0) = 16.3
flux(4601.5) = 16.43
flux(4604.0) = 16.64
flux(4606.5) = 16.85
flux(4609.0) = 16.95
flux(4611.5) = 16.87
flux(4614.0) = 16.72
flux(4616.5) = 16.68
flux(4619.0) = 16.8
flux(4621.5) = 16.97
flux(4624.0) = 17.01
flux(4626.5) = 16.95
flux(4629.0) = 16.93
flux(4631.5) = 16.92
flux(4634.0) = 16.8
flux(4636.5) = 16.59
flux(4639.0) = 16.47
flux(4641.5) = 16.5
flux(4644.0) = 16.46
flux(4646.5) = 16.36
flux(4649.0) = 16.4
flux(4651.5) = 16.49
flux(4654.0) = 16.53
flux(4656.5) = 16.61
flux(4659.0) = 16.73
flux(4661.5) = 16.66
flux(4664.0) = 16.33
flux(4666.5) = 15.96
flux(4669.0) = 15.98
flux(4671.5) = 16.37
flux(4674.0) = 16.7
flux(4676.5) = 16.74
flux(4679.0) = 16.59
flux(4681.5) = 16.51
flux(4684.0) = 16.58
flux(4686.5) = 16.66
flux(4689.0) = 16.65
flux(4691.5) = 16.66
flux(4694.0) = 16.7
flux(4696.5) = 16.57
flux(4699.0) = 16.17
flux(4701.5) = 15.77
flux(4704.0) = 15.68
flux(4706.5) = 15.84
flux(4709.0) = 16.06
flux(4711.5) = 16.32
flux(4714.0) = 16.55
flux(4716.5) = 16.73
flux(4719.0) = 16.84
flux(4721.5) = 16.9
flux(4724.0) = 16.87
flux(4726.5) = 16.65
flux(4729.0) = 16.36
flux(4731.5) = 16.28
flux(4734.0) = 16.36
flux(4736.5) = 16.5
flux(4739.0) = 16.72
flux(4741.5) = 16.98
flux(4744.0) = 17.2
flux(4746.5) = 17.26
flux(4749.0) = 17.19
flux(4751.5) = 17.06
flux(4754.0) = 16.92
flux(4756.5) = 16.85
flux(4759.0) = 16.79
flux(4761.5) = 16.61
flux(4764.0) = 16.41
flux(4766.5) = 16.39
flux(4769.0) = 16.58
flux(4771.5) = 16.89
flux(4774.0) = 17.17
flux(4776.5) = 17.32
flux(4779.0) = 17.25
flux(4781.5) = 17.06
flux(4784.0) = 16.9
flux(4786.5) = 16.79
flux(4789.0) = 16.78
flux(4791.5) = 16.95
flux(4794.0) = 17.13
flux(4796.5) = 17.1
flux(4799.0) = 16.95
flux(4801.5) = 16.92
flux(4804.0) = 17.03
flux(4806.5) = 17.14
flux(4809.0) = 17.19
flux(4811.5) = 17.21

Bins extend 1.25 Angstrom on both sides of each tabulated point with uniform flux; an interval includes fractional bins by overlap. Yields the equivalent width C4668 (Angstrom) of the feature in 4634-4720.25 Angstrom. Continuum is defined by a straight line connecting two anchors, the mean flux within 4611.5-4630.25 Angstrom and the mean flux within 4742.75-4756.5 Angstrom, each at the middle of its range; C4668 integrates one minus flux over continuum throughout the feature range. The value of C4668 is 2.7 Angstrom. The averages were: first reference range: 16.9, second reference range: 17.1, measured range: 16.4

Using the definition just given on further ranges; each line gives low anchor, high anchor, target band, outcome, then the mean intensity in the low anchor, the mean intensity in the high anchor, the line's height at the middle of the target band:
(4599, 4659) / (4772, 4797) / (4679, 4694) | 0.2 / 16.7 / 17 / 16.8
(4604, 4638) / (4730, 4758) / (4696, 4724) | 0.9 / 16.8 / 16.8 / 16.8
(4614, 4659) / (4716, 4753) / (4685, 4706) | 0.5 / 16.7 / 16.8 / 16.7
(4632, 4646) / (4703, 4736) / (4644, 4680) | 0.2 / 16.6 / 16.4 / 16.5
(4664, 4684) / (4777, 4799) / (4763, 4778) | 0.1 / 16.4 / 17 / 16.9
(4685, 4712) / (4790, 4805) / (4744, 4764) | -0.3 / 16.3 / 17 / 16.7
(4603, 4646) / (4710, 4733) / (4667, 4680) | 0.2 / 16.8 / 16.6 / 16.7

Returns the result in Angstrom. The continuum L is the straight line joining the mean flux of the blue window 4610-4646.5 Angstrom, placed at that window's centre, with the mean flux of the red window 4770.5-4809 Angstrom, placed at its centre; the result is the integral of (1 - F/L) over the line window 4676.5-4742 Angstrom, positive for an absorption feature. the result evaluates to 1.6 Angstrom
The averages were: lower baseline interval 16.7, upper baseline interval 17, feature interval 16.5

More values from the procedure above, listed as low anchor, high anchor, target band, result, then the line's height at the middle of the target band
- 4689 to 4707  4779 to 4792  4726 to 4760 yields -0.4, 16.6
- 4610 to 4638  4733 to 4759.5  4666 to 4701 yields 0.8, 16.9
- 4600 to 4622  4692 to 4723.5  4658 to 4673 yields 0.2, 16.5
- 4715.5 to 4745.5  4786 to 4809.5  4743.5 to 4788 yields -0.2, 16.9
